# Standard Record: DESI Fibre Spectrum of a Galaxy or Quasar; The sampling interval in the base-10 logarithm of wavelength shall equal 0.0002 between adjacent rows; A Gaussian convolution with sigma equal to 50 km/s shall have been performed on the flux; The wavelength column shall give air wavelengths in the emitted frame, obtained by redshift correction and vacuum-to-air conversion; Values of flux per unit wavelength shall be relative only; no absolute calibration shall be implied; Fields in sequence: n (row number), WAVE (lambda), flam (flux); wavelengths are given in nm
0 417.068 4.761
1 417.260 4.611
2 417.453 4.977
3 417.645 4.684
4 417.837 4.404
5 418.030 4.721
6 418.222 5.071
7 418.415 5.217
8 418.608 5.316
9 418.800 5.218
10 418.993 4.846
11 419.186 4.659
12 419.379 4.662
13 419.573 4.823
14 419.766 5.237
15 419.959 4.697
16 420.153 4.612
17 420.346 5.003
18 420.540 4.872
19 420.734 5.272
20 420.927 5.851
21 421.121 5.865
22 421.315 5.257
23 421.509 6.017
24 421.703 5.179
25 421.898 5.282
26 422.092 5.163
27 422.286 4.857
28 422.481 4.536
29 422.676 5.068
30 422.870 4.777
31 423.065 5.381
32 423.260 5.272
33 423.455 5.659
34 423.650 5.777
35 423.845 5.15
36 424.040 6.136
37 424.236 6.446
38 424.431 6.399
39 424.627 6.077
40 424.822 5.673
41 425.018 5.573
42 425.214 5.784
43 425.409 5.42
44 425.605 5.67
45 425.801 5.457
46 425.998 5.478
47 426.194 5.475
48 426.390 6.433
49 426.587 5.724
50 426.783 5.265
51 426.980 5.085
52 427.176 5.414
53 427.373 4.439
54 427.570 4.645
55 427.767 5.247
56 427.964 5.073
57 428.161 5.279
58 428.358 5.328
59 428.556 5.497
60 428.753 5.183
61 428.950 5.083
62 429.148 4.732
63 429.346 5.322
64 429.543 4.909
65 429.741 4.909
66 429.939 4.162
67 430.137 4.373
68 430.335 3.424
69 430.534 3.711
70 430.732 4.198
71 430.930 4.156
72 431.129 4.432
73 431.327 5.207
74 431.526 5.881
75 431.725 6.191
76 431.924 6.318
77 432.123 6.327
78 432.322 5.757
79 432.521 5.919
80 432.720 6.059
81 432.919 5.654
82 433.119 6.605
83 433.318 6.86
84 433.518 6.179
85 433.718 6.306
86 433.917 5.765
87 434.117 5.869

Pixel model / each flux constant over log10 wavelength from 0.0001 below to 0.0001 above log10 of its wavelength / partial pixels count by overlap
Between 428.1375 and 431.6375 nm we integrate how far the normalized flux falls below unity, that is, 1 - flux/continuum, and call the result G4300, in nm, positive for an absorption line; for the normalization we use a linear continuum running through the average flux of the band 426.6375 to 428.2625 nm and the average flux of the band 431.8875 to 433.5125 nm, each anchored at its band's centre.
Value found 0.511 nm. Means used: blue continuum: 5.08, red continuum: 6.18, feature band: 4.76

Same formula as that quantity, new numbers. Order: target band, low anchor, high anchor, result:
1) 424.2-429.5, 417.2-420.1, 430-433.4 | -0.28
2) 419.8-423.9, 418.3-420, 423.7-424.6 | 0.23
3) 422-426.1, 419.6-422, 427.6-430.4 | -0.32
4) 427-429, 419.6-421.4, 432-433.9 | 0.23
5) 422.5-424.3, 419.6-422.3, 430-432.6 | -0.09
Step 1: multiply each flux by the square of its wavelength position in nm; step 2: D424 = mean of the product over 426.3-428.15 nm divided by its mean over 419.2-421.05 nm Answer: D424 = 1.1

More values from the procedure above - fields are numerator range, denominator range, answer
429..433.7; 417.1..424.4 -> 1.08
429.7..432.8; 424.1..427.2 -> 0.91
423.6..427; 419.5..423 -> 1.14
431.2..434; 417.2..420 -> 1.33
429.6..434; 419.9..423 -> 1.10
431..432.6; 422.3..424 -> 1.14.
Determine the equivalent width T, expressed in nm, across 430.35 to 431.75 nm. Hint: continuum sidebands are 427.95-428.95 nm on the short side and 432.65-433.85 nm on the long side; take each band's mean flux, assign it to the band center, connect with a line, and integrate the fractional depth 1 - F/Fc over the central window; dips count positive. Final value 0.28 nm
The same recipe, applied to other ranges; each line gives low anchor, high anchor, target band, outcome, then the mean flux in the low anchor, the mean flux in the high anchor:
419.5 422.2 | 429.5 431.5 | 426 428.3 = -0.30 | 5.23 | 4.39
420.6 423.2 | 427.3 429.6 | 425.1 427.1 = -0.17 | 5.26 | 5.07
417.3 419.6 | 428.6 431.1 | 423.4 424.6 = -0.32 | 4.88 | 4.53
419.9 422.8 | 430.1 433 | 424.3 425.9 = -0.18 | 5.17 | 5.19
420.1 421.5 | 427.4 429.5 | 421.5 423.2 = 0.06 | 5.32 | 5.11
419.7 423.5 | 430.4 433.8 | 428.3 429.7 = 0.09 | 5.19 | 5.61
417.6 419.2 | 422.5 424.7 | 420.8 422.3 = -0.04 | 4.93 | 5.6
